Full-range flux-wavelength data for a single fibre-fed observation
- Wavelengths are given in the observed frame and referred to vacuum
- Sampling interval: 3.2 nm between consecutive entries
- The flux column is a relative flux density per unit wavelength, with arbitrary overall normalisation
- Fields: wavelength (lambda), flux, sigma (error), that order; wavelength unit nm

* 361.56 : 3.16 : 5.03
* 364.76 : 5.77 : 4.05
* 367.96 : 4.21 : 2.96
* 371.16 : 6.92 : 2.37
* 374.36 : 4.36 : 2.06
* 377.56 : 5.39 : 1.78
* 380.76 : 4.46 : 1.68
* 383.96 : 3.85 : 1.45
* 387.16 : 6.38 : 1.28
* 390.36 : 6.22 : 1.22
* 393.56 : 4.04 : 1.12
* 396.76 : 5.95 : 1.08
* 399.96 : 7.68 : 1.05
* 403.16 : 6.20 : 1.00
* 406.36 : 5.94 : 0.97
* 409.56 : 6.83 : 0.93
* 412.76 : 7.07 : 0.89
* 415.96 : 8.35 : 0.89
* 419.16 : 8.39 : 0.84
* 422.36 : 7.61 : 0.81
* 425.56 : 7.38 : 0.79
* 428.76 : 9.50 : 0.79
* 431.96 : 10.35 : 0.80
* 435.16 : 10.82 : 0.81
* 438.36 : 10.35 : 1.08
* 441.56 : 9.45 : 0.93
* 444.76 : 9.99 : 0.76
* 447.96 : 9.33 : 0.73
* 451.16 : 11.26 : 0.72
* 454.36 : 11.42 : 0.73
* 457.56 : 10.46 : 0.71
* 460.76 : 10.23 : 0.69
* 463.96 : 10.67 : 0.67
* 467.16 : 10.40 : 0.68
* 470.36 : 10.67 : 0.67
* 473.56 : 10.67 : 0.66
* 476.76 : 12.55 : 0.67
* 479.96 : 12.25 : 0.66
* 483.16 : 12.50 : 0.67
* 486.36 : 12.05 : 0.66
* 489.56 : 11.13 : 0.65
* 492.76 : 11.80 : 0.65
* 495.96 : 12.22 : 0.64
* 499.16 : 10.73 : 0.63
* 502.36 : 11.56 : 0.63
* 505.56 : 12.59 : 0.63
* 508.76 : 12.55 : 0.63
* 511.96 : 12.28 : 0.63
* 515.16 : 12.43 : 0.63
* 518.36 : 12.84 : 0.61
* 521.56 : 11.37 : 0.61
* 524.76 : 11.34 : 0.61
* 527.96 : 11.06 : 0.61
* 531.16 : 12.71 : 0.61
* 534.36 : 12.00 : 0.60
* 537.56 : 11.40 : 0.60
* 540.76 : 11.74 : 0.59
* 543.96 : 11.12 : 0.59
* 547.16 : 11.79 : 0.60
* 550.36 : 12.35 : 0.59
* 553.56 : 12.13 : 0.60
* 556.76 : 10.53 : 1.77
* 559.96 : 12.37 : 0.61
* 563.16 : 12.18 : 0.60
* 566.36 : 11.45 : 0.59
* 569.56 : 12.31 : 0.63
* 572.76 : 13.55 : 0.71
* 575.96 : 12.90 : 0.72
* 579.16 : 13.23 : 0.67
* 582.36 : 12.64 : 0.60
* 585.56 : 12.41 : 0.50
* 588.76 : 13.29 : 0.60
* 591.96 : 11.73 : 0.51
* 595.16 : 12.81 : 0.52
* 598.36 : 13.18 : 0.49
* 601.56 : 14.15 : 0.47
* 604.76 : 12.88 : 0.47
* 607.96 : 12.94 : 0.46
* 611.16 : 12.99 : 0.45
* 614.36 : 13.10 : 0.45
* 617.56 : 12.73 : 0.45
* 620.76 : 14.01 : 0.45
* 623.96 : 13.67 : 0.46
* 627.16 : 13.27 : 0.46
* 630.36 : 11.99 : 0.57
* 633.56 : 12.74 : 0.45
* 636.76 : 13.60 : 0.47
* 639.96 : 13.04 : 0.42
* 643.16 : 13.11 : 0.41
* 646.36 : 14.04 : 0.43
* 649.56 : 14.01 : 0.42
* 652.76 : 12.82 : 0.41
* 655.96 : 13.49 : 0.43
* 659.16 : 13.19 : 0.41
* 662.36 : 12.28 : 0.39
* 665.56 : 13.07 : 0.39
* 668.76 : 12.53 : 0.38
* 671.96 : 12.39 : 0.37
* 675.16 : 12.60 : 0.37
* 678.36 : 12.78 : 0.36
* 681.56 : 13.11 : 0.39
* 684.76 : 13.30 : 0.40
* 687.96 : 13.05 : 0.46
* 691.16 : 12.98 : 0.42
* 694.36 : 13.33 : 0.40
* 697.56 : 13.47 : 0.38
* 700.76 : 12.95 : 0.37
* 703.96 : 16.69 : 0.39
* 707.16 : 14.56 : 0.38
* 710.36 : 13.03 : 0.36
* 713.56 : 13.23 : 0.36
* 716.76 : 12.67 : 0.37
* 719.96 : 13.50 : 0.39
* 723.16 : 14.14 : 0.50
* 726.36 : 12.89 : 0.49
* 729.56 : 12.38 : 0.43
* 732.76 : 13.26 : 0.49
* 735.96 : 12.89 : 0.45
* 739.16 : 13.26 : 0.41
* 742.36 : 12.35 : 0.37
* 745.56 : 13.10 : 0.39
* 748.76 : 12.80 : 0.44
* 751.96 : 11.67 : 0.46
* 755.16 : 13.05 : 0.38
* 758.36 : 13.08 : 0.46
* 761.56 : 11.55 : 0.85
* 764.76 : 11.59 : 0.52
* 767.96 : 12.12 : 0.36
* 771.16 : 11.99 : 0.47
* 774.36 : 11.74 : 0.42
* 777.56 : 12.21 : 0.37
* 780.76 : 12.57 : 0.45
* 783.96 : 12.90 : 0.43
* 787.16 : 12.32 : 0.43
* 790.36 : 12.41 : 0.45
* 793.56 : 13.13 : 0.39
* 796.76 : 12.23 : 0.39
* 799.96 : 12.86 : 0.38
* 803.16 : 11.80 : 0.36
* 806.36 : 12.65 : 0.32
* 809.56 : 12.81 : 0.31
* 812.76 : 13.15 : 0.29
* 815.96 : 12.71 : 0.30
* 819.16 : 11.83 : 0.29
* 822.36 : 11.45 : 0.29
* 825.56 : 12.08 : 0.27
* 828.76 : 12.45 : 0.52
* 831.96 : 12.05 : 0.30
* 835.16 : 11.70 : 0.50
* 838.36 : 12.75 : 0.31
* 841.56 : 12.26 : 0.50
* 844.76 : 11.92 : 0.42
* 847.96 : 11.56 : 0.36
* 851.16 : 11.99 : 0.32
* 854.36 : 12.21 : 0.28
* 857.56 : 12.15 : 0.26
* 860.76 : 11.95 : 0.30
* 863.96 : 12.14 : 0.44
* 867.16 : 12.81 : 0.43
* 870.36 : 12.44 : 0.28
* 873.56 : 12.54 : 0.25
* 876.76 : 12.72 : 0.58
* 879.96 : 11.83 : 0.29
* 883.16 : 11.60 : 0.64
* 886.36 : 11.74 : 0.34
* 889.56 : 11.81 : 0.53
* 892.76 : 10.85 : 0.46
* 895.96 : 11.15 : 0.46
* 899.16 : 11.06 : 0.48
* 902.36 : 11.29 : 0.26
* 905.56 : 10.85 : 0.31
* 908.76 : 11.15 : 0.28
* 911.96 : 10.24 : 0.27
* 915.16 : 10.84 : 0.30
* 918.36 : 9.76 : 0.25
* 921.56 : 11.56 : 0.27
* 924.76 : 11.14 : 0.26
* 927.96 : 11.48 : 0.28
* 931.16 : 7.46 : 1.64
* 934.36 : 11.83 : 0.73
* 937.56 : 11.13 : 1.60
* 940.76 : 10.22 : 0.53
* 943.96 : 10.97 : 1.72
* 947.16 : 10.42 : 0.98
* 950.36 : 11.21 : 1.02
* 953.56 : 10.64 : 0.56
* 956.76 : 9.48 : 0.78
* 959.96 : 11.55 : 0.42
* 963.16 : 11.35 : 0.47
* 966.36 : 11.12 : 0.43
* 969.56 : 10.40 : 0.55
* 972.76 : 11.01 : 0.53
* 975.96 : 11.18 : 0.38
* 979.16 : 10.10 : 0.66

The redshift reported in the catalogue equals 0.07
